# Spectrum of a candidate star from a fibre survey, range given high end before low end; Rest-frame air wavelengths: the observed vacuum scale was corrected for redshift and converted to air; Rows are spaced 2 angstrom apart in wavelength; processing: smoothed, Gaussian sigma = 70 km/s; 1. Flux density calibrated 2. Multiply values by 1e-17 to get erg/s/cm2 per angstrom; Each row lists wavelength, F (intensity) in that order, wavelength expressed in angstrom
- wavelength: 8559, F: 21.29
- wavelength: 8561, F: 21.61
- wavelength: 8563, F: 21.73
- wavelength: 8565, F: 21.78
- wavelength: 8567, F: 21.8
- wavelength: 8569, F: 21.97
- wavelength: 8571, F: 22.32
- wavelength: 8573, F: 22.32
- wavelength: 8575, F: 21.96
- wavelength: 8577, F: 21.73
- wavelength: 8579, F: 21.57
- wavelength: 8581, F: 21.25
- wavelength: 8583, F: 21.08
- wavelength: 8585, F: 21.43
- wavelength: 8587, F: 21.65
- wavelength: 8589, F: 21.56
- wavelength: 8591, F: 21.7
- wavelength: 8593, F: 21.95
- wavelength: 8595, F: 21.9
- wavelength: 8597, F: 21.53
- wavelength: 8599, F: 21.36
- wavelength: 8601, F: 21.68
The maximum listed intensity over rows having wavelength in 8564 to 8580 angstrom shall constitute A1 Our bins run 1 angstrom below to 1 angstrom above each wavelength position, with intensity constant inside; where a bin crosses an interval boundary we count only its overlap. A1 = 22.32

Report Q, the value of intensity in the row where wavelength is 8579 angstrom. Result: 21.57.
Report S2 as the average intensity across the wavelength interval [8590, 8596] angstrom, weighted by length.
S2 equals 21.8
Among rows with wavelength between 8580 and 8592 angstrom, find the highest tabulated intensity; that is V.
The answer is 21.7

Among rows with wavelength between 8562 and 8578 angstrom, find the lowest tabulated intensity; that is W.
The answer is 21.73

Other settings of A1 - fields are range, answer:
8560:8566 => 21.78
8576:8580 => 21.73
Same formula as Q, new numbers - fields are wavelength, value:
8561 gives 21.61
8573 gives 22.32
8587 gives 21.65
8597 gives 21.53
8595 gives 21.9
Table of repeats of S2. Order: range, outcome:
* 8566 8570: 21.9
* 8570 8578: 22.1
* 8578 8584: 21.3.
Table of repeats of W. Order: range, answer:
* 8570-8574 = 22.32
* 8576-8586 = 21.08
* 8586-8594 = 21.56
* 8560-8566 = 21.61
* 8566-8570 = 21.8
